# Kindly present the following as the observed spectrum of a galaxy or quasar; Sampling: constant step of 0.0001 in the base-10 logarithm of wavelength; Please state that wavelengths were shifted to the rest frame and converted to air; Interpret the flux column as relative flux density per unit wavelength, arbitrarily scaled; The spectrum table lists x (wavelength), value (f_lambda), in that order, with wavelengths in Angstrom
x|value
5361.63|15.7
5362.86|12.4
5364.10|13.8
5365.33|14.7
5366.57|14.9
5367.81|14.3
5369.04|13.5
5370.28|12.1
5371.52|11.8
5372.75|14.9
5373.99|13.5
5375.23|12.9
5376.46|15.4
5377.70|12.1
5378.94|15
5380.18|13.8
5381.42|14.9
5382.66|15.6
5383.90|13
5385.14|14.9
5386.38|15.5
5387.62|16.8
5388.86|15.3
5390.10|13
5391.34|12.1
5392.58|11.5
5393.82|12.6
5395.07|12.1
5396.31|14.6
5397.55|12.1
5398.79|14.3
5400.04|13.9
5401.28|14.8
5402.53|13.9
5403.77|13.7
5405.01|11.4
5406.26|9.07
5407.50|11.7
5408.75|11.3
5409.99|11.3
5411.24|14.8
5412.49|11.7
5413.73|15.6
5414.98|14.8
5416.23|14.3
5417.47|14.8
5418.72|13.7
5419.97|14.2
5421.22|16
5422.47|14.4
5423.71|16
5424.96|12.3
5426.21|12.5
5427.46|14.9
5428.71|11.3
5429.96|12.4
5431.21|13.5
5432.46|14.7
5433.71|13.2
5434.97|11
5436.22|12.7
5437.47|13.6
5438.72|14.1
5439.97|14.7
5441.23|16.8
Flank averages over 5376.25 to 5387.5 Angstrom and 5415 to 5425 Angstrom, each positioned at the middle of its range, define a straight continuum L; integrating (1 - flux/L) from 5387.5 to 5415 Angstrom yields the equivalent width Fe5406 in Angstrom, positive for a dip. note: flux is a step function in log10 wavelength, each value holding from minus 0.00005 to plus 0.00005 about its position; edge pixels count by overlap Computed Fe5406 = 2.9 Angstrom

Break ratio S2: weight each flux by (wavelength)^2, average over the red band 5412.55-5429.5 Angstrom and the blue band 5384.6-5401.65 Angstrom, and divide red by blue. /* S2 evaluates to 1.0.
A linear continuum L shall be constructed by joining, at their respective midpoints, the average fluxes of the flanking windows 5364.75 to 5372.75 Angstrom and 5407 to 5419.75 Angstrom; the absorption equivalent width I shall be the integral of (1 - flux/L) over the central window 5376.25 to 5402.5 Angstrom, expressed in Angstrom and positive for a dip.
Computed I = -0.8 Angstrom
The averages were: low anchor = 13.6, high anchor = 13.4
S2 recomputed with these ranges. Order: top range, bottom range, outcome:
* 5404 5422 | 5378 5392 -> 0.92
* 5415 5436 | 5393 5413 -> 1.09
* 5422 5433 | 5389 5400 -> 1.06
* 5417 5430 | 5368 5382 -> 1.04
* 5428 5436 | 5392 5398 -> 1.02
